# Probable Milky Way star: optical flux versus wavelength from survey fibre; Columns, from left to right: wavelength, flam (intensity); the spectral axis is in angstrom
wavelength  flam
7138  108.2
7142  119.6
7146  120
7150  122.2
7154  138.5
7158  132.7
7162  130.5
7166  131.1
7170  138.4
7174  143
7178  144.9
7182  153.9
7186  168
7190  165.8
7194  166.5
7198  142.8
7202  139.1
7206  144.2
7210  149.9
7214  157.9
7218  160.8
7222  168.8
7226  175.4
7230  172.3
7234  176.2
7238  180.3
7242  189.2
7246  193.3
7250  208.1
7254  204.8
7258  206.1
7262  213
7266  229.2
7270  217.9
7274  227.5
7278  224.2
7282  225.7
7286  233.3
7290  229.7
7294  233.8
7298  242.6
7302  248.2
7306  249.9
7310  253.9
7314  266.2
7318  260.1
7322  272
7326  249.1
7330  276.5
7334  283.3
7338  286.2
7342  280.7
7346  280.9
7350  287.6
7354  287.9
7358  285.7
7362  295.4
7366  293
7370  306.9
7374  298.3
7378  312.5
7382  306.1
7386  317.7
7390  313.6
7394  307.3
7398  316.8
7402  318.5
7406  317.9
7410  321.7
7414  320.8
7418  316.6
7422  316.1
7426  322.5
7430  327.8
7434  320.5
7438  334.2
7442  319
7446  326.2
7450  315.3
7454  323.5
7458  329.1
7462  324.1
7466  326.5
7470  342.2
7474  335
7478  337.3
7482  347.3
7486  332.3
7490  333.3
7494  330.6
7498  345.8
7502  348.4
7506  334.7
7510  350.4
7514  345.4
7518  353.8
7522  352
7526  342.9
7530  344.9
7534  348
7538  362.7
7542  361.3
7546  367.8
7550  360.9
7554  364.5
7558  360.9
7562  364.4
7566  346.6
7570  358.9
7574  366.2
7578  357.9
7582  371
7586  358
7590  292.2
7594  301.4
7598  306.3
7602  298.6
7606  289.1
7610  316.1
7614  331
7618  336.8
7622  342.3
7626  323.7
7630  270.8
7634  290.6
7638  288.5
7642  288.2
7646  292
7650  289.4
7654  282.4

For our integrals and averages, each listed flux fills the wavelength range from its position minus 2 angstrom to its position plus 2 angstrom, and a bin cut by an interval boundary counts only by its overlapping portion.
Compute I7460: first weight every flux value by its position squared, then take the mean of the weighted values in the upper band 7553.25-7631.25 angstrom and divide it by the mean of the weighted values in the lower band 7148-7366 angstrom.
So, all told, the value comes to 1.8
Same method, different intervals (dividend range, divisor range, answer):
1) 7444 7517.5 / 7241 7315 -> 1.57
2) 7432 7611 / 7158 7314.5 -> 1.94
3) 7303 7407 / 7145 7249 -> 1.95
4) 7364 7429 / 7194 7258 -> 1.91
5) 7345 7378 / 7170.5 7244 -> 1.91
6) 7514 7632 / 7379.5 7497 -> 1.09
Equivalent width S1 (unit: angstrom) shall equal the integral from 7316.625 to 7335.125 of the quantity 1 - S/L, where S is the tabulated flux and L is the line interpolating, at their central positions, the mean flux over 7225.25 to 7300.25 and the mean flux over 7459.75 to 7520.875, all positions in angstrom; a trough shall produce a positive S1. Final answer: -1.6 angstrom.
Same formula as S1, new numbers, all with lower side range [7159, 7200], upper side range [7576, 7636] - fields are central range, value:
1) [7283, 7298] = -3.2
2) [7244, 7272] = -4.8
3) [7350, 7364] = -4.5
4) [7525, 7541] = -3.4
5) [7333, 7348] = -5.0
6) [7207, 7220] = 0.5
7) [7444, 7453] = -2.3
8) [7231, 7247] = -1.1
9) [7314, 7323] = -2.7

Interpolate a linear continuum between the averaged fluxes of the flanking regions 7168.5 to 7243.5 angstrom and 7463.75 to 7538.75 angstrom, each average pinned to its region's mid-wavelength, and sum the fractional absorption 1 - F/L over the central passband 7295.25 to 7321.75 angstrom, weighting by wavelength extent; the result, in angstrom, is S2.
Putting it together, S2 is -3.7 angstrom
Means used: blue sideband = 160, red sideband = 342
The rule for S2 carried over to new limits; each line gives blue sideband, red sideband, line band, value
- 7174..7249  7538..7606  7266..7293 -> -3.9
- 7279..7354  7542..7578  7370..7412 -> -3.2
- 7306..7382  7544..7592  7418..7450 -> -1.2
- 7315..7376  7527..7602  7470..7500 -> -1.2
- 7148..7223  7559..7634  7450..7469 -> -4.1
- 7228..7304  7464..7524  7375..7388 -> -1.5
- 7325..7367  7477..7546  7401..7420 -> -0.7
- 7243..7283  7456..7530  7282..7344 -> -3.9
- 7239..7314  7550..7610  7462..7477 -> -1.8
